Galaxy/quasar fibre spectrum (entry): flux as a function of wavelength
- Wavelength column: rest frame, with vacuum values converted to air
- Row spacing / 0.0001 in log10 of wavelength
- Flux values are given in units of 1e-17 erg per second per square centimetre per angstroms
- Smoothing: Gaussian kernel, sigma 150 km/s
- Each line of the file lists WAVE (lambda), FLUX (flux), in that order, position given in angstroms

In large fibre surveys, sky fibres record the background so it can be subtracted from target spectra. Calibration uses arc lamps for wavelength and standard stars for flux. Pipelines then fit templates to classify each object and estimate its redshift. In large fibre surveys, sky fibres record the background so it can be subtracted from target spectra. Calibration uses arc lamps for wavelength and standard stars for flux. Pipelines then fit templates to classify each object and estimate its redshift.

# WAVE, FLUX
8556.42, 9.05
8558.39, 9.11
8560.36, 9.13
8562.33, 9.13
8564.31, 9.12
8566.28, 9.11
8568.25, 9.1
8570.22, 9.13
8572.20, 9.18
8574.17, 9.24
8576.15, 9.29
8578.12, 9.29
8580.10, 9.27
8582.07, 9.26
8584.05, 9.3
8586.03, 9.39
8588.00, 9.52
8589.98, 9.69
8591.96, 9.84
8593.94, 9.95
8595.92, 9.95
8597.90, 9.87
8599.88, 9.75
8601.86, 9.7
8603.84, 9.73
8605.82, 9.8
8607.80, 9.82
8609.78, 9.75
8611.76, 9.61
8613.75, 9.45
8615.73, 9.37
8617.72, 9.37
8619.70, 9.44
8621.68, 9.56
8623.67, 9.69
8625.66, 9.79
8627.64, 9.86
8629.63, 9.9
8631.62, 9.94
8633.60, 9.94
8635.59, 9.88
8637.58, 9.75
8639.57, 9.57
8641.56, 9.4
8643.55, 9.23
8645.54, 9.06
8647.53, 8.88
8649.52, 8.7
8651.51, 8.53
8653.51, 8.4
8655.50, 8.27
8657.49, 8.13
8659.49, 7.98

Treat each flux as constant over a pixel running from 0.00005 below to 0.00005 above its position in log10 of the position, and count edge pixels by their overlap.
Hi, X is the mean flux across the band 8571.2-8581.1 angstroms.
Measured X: 9.25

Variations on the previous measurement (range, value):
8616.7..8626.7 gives 9.57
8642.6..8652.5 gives 8.88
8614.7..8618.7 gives 9.37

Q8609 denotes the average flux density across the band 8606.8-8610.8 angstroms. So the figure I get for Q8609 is 9.8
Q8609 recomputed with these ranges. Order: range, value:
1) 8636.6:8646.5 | 9.4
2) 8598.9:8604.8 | 9.73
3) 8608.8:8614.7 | 9.6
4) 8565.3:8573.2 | 9.13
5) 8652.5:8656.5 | 8.33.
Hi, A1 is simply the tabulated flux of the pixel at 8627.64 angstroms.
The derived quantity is 9.86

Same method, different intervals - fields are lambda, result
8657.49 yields 8.13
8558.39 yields 9.11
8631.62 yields 9.94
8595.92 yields 9.95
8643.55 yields 9.23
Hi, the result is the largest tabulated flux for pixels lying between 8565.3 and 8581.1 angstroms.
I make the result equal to 9.29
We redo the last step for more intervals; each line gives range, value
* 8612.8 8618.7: 9.45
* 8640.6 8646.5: 9.4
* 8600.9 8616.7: 9.82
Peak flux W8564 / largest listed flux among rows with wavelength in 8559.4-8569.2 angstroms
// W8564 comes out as 9.13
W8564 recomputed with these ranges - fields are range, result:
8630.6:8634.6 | 9.94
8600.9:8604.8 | 9.73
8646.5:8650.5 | 8.88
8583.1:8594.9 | 9.95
